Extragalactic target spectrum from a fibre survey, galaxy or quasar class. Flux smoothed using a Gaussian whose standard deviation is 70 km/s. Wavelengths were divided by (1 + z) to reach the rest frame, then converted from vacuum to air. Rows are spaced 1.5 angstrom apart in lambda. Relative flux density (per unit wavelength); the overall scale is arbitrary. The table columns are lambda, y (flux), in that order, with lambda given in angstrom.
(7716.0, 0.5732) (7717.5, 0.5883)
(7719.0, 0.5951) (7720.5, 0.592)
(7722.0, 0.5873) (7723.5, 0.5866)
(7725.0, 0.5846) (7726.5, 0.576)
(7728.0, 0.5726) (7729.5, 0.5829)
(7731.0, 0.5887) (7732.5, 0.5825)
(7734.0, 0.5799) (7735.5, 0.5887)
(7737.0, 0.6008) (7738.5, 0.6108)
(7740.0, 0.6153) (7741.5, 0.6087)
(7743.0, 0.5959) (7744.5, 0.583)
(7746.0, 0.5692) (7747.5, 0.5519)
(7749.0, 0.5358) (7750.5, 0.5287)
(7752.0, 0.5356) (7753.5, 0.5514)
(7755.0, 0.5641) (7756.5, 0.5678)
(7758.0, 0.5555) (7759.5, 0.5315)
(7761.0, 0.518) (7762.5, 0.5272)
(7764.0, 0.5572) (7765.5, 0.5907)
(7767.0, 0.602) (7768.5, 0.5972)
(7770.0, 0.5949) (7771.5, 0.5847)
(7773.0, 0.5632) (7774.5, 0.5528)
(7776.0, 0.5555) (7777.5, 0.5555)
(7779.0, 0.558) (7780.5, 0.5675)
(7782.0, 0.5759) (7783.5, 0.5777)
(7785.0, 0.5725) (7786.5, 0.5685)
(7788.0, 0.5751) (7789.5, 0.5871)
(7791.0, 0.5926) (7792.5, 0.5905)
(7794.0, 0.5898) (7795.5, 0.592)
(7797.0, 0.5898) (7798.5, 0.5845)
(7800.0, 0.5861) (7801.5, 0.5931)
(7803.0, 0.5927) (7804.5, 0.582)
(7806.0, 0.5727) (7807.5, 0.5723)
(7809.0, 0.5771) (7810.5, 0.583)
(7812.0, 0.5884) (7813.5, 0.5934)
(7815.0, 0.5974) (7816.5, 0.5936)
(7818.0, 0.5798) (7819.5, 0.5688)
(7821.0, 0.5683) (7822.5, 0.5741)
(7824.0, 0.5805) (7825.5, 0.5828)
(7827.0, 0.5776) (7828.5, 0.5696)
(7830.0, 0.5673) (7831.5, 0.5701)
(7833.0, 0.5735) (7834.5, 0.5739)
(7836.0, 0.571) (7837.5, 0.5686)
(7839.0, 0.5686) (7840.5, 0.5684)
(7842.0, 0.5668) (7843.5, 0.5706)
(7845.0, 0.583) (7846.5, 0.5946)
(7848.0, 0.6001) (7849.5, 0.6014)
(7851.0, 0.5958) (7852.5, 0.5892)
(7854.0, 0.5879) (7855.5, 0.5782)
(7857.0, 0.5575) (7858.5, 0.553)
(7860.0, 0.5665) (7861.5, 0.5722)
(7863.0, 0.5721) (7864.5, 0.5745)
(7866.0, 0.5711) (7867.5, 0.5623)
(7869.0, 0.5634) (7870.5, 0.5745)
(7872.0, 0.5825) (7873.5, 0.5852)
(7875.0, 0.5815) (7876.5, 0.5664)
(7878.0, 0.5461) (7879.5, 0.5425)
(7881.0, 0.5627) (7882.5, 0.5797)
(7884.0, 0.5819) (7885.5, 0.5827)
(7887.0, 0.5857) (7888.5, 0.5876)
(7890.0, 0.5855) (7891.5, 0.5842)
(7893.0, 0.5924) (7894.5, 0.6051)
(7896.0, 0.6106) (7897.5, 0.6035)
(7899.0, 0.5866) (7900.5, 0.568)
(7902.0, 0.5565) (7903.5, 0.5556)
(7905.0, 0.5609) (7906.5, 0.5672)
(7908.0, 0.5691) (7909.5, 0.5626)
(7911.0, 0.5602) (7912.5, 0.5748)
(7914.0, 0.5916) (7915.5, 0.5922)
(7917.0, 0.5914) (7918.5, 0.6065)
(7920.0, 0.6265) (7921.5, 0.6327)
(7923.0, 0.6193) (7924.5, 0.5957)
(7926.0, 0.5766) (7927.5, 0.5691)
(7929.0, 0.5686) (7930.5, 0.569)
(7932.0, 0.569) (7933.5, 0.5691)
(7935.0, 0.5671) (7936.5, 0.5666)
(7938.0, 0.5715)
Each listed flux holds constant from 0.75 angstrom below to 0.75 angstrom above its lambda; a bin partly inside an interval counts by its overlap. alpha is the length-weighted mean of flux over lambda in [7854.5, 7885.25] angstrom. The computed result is 0.569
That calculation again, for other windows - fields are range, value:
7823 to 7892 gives 0.575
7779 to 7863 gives 0.579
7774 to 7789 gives 0.566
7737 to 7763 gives 0.563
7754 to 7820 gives 0.575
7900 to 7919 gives 0.573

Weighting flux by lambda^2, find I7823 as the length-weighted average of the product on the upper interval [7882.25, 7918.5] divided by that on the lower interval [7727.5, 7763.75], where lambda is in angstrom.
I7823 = 1.06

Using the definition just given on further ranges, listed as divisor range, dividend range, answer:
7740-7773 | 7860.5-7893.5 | 1.05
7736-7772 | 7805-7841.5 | 1.03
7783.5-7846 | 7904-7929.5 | 1.04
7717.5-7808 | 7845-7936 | 1.04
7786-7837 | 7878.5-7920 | 1.02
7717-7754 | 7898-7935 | 1.05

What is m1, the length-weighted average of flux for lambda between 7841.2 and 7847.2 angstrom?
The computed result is 0.579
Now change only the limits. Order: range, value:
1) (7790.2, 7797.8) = 0.591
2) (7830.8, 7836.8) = 0.572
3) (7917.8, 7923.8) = 0.621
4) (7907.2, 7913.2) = 0.567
